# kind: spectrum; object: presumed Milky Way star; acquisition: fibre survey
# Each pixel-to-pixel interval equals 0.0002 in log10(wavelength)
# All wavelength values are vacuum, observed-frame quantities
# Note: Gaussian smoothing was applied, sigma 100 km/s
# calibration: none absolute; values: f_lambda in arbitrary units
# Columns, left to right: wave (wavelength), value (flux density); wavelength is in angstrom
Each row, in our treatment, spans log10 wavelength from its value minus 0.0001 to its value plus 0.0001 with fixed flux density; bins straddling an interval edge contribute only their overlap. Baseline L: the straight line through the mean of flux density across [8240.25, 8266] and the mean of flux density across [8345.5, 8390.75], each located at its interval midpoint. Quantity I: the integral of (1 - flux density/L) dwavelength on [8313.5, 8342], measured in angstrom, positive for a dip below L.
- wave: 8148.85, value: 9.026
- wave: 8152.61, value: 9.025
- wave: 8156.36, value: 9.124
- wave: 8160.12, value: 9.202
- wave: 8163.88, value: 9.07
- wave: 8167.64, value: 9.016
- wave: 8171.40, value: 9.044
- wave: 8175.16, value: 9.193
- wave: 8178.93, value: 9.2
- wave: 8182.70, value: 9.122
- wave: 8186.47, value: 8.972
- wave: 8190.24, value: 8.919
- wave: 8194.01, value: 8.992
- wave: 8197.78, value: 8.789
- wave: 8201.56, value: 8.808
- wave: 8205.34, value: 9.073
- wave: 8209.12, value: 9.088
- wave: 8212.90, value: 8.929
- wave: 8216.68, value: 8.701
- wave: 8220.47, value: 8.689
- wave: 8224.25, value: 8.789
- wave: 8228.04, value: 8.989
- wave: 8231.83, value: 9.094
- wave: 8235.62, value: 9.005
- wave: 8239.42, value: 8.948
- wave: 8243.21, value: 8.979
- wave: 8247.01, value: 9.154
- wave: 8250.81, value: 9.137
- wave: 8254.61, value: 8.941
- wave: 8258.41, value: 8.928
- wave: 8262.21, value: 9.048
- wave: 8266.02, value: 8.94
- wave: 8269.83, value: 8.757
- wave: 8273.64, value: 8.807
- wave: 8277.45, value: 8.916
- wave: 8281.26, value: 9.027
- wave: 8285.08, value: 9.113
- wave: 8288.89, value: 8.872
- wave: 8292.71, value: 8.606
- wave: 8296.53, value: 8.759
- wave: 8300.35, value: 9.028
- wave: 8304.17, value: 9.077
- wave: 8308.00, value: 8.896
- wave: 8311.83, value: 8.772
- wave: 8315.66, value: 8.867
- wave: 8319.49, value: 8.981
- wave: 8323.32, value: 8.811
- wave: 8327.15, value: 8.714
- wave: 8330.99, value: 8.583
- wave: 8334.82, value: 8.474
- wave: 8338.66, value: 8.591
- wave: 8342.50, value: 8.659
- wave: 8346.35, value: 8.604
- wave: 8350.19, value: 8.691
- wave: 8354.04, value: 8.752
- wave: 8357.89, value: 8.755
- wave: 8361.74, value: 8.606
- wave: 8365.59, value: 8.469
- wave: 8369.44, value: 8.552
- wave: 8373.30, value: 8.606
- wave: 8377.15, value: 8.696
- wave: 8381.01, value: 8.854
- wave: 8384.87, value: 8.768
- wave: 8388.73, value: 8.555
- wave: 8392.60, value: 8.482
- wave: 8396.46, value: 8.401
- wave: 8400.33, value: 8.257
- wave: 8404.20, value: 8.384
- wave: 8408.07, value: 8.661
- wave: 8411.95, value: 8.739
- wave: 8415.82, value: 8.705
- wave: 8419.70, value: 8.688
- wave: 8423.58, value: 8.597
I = 0.2 angstrom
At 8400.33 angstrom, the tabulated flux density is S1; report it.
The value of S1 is 8.257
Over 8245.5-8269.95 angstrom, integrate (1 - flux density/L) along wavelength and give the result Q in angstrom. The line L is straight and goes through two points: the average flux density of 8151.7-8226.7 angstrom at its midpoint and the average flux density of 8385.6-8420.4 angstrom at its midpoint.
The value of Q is -0.4 angstrom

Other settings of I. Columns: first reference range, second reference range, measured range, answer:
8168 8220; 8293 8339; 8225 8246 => -0.2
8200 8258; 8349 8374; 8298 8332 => -0.5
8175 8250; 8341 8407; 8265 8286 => -0.2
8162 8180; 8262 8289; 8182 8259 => 0.6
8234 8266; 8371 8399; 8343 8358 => 0.0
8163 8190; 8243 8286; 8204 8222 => 0.3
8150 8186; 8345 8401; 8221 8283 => -0.4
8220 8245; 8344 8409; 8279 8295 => -0.2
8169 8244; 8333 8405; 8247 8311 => -1.0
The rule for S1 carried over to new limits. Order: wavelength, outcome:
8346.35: 8.604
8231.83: 9.094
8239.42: 8.948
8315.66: 8.867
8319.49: 8.981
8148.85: 9.026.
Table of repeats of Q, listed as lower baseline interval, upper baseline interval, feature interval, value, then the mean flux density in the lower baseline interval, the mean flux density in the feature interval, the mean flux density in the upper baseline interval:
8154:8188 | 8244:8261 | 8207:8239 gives 0.52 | 9.1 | 8.91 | 9.04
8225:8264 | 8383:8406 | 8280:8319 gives -0.38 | 9.02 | 8.9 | 8.47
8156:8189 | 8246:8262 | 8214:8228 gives 0.45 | 9.1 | 8.77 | 9.04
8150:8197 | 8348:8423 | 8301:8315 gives -0.23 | 9.07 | 8.92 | 8.61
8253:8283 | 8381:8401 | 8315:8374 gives 0.13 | 8.92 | 8.67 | 8.54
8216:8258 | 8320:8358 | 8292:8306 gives -0.17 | 8.95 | 8.89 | 8.67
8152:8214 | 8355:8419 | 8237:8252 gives -0.25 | 9.04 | 9.05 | 8.6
